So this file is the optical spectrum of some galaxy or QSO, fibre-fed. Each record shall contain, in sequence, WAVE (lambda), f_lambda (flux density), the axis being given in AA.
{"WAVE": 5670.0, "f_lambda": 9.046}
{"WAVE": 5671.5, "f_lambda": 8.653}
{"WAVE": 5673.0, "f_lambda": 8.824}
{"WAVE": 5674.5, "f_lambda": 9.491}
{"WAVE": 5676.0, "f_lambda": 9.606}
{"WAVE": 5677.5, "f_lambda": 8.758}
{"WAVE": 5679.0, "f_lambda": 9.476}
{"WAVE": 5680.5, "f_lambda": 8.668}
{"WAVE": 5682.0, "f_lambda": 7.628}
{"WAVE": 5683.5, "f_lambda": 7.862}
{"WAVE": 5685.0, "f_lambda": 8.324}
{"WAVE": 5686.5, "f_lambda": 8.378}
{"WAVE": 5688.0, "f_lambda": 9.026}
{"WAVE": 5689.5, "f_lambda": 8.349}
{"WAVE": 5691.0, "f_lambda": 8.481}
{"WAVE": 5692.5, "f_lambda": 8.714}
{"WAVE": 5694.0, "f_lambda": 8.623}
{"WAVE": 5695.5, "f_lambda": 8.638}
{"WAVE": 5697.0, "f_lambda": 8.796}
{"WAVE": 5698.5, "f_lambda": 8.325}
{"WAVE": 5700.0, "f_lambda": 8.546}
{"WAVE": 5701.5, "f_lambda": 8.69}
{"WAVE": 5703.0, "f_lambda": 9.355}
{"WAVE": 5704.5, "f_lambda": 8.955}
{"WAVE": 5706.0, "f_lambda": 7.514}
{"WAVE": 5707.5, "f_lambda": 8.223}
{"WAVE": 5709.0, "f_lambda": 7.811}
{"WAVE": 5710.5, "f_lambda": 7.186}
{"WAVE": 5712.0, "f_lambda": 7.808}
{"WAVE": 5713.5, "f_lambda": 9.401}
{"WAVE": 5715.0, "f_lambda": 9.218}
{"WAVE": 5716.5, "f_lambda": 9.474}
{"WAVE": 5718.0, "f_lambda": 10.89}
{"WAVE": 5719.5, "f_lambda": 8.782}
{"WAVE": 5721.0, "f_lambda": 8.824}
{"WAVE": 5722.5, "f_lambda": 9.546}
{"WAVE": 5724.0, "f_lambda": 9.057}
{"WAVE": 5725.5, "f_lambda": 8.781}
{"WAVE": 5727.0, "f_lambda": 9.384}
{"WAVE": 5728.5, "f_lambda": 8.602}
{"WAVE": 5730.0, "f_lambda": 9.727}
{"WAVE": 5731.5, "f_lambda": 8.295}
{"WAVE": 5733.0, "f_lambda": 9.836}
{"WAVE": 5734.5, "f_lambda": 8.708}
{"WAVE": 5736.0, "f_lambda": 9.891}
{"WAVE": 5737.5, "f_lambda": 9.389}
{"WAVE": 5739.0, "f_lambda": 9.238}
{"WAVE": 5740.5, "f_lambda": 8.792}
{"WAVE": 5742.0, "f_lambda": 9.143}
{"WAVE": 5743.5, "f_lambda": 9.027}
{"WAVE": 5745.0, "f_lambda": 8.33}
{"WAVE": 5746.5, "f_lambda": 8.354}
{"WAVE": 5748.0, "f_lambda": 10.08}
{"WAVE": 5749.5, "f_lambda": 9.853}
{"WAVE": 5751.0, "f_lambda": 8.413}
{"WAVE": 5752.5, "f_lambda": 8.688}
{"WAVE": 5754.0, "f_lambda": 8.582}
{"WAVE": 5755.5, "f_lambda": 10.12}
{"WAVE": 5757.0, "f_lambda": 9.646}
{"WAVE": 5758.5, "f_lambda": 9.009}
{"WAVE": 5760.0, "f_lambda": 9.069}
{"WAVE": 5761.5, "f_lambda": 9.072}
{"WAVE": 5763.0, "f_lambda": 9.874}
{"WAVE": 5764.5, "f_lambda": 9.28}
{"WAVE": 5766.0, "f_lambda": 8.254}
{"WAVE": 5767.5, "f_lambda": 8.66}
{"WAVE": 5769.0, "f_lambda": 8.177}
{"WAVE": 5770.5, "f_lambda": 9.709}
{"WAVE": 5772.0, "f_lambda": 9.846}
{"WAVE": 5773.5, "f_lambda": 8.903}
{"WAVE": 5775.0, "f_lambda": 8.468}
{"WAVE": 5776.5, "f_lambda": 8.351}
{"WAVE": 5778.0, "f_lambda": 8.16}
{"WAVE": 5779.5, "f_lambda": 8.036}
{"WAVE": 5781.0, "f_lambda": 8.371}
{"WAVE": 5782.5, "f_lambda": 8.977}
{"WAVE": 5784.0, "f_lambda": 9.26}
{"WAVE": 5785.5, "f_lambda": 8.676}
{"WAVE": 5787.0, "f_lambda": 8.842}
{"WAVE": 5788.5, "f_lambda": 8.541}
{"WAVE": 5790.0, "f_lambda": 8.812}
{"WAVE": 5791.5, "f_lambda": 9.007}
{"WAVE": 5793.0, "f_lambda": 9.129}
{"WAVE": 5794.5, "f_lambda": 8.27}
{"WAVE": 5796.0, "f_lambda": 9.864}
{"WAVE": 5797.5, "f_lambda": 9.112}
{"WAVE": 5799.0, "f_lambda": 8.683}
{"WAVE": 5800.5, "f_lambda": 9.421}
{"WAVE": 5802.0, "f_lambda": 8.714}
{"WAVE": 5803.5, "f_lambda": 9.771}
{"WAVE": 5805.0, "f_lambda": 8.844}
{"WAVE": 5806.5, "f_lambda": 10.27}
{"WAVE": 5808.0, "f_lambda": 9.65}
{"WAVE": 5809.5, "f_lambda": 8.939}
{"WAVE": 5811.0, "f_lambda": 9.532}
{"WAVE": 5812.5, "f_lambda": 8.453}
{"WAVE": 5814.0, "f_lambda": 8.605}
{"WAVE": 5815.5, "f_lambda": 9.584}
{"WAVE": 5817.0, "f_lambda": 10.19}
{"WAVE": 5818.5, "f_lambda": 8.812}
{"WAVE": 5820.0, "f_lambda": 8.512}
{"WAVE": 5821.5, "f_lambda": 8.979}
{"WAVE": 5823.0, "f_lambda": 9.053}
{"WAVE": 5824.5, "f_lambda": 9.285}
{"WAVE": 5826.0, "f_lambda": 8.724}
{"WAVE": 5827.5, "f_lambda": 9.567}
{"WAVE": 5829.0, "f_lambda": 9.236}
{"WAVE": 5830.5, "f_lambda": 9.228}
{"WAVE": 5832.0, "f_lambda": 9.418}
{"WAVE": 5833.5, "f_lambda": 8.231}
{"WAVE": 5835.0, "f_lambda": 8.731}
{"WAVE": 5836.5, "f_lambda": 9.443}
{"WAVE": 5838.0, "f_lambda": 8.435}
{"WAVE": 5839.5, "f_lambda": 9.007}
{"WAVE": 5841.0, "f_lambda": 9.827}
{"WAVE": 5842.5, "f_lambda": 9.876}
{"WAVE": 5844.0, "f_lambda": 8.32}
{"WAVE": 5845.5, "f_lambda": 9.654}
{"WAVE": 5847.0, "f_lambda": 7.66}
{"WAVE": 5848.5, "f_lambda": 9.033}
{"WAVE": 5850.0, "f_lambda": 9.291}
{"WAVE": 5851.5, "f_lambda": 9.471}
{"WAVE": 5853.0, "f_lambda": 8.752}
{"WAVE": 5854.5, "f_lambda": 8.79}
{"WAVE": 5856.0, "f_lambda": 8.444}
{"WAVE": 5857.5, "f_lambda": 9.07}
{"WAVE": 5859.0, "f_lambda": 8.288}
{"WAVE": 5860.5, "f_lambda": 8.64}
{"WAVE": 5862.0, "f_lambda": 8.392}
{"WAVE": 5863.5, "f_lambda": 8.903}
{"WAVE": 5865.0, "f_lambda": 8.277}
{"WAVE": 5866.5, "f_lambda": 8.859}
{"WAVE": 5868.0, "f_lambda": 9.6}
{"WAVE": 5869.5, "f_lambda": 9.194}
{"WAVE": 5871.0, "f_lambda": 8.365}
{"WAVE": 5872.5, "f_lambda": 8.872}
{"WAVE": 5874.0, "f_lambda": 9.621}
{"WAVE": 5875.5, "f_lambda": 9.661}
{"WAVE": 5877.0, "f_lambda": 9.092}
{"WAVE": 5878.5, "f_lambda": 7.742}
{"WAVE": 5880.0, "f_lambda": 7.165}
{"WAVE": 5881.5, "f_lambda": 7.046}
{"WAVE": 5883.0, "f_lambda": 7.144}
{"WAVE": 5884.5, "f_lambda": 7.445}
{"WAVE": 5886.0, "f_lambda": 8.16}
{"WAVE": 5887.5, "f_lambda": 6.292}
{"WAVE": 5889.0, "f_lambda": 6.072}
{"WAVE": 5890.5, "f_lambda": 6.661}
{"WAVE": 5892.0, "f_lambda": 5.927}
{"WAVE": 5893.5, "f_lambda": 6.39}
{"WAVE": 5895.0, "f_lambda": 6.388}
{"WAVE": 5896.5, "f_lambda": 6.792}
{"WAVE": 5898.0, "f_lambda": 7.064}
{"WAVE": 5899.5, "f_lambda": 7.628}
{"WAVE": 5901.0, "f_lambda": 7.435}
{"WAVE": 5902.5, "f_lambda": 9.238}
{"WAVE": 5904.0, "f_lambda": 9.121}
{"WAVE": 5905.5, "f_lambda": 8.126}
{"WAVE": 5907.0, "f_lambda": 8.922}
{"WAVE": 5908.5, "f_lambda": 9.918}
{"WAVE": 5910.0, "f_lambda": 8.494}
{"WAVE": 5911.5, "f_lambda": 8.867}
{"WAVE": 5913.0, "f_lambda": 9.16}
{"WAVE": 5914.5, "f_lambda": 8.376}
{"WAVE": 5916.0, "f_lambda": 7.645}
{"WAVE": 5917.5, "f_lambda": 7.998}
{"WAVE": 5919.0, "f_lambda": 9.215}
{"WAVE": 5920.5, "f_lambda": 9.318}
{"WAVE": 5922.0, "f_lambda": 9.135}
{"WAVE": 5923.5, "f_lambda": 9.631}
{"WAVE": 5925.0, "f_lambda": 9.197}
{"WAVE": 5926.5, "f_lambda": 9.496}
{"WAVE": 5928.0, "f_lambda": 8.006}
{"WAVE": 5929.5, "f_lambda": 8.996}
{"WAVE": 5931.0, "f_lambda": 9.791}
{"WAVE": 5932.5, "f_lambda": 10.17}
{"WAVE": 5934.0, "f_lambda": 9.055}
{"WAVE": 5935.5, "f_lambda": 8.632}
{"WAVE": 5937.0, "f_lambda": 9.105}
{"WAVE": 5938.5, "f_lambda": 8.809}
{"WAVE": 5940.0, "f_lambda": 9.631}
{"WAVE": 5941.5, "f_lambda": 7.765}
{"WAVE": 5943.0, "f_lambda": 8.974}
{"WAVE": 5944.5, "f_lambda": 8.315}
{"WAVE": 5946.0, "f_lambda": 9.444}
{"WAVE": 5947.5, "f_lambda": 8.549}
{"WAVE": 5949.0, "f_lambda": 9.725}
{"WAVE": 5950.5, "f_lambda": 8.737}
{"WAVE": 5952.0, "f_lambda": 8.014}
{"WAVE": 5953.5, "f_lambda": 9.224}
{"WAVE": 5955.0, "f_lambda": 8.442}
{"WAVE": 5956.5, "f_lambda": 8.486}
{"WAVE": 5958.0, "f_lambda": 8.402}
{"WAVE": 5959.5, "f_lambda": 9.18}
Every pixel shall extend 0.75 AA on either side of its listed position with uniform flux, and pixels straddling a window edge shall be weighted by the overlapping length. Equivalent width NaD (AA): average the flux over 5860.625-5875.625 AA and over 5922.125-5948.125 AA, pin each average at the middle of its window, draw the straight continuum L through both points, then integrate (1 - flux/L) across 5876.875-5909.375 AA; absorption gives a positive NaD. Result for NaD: 5.30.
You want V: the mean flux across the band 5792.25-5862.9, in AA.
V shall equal 9.05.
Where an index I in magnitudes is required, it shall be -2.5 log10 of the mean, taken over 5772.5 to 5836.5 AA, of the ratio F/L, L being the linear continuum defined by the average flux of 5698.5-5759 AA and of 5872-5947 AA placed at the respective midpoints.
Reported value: -0.03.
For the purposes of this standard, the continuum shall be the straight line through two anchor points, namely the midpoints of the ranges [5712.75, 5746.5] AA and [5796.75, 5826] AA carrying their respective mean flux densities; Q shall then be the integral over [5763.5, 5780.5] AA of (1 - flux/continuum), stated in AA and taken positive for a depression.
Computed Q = 0.8 AA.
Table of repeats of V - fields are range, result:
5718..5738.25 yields 9.2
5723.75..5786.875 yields 9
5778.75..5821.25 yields 9.03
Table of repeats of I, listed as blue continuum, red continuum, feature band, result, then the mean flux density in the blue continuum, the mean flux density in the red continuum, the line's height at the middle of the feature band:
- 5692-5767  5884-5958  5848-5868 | -0.028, 8.96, 8.41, 8.59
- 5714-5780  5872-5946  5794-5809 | -0.053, 9.09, 8.33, 8.83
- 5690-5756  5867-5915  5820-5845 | -0.095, 8.9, 8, 8.32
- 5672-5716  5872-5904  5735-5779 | -0.100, 8.58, 7.54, 8.24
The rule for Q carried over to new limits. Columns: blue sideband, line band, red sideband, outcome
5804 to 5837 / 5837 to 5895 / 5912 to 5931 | 4.51 AA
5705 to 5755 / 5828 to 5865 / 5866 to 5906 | -3.73 AA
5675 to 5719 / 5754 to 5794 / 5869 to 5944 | -1.81 AA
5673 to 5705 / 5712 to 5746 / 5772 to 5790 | -1.87 AA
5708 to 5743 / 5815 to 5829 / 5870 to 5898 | -1.89 AA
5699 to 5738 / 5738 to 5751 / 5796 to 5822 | -0.10 AA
